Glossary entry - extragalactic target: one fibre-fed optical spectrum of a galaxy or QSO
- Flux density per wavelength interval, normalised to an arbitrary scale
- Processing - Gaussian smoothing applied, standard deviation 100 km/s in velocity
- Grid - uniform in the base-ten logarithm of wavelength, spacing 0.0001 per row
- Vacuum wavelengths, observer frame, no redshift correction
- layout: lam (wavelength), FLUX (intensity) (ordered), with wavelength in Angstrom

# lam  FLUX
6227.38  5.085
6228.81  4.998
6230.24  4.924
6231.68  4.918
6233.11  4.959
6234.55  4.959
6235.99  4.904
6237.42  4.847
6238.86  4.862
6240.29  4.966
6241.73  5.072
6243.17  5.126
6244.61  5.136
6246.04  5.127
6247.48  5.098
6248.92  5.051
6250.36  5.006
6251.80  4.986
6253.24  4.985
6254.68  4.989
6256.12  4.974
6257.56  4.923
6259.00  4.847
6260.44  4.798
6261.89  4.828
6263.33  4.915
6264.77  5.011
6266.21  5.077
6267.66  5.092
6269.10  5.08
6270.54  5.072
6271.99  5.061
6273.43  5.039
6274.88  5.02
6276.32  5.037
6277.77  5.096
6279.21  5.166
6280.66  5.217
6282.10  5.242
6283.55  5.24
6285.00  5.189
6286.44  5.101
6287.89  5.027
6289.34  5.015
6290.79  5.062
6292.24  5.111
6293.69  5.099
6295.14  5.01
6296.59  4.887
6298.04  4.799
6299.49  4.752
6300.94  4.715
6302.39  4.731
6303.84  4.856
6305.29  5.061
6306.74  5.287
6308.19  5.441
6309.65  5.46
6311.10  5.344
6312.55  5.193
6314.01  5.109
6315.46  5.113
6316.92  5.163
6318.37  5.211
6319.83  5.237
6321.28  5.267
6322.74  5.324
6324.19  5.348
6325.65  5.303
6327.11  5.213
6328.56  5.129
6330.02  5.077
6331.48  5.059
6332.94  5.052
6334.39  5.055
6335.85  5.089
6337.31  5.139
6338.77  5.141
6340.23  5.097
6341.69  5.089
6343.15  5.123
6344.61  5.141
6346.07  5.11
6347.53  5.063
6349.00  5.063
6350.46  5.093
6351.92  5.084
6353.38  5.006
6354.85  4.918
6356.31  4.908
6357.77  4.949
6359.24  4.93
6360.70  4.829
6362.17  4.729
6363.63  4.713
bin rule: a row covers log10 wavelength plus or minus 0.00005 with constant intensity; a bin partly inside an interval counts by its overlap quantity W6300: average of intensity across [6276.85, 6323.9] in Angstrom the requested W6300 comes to 5.11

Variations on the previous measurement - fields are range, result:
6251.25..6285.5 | 5.04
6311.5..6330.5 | 5.21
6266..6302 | 5.04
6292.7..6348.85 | 5.11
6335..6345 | 5.11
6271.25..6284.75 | 5.12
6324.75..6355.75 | 5.1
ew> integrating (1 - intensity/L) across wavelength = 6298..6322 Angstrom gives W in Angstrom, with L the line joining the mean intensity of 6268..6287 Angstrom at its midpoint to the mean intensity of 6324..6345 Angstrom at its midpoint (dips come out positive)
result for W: 0.08 Angstrom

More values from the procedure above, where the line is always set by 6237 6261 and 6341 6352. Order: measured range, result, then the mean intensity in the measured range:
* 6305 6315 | -0.43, 5.28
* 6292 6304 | 0.40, 4.88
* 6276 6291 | -0.31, 5.13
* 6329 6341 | -0.01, 5.09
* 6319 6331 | -0.38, 5.23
